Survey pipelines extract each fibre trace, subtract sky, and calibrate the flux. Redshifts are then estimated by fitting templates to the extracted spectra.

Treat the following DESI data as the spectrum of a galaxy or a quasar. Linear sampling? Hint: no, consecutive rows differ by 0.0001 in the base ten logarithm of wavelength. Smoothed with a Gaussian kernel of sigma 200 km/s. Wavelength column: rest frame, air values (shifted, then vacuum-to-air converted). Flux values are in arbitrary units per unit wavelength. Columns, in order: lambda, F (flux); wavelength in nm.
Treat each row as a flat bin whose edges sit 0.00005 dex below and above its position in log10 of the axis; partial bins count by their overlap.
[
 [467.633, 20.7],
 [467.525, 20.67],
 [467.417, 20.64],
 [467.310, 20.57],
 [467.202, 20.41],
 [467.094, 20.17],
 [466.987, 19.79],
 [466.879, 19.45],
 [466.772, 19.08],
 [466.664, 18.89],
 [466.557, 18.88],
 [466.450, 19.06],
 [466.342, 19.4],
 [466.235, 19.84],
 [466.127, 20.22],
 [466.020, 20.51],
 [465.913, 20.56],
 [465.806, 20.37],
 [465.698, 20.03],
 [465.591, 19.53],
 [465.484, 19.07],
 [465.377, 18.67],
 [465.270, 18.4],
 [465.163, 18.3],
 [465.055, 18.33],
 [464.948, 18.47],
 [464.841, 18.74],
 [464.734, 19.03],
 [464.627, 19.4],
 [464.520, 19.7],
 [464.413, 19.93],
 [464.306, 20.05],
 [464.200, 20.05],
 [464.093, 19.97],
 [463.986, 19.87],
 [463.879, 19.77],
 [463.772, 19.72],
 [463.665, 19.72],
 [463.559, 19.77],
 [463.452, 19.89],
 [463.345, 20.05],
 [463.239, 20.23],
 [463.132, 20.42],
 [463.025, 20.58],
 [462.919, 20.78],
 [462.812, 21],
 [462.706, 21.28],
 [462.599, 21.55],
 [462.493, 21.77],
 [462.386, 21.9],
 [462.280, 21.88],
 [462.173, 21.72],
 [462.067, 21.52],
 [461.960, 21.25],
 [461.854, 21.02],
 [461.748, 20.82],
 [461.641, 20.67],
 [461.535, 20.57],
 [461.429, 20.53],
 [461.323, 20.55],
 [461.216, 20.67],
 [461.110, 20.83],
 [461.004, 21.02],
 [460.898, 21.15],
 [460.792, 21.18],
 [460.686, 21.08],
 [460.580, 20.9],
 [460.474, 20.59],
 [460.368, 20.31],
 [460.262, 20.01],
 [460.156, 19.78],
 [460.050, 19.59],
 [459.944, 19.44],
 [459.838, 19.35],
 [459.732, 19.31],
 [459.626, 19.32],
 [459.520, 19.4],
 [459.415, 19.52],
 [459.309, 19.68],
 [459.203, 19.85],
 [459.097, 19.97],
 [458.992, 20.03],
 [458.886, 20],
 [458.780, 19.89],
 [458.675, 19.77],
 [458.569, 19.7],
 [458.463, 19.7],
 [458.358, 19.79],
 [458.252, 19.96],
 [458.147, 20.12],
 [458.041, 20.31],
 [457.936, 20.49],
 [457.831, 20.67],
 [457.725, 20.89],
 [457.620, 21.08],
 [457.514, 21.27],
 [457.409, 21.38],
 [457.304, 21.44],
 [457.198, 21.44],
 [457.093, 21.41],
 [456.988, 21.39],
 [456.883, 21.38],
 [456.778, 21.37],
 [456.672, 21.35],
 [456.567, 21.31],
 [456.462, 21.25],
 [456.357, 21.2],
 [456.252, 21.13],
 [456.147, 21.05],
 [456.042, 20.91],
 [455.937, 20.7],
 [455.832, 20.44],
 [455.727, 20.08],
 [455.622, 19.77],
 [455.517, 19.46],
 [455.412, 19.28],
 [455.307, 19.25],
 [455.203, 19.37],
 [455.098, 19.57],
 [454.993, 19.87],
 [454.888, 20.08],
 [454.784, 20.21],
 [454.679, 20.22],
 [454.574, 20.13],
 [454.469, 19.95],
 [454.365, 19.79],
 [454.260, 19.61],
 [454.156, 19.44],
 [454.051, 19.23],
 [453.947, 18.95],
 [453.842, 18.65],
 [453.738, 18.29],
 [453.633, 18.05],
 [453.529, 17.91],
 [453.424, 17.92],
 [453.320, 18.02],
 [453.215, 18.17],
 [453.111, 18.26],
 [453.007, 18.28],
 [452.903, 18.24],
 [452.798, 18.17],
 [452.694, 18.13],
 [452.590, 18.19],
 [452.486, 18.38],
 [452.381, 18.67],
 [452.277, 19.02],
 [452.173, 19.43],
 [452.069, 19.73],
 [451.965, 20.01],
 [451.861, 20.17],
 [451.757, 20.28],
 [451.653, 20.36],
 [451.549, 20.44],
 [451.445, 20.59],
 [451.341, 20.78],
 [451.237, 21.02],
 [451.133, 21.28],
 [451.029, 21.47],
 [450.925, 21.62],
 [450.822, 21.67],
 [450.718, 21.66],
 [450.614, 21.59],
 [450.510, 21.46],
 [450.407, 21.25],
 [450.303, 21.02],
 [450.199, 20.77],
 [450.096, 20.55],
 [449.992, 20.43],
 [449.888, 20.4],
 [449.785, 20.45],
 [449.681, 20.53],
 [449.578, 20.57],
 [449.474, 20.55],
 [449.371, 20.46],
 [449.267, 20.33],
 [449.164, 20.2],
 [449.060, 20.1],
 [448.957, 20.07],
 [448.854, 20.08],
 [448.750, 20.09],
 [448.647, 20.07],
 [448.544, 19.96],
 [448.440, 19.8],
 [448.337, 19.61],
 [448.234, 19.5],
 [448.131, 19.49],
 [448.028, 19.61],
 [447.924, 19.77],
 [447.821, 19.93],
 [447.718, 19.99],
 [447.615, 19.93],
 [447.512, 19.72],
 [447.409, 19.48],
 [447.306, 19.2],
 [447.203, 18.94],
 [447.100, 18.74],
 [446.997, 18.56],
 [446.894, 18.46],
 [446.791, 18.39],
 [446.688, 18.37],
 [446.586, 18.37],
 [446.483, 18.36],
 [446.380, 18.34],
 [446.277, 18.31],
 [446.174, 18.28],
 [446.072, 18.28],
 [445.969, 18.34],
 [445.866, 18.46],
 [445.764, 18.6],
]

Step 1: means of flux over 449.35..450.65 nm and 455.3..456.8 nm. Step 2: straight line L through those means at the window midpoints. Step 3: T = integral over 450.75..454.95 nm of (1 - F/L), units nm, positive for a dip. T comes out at 0.24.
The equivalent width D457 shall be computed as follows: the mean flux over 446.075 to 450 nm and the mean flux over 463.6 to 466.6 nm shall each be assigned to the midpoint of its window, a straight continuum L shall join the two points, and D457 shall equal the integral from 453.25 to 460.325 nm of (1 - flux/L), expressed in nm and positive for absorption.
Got -0.18 nm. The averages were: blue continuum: 19.5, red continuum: 19.5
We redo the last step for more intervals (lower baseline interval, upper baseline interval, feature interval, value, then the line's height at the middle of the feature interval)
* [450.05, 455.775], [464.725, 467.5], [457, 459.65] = -0.093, 19.6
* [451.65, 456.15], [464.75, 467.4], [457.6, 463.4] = -0.324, 19.4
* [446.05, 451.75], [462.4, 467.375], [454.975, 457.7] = -0.108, 19.9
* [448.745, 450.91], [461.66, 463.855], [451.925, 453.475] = 0.162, 20.7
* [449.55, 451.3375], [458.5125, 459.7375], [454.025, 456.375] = 0.033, 20.3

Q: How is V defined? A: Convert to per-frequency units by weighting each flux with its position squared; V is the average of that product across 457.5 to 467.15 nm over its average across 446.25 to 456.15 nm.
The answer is 1.07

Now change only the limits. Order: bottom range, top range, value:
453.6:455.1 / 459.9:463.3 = 1.10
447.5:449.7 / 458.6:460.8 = 1.05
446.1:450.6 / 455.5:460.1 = 1.08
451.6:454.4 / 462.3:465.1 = 1.12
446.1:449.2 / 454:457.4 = 1.10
